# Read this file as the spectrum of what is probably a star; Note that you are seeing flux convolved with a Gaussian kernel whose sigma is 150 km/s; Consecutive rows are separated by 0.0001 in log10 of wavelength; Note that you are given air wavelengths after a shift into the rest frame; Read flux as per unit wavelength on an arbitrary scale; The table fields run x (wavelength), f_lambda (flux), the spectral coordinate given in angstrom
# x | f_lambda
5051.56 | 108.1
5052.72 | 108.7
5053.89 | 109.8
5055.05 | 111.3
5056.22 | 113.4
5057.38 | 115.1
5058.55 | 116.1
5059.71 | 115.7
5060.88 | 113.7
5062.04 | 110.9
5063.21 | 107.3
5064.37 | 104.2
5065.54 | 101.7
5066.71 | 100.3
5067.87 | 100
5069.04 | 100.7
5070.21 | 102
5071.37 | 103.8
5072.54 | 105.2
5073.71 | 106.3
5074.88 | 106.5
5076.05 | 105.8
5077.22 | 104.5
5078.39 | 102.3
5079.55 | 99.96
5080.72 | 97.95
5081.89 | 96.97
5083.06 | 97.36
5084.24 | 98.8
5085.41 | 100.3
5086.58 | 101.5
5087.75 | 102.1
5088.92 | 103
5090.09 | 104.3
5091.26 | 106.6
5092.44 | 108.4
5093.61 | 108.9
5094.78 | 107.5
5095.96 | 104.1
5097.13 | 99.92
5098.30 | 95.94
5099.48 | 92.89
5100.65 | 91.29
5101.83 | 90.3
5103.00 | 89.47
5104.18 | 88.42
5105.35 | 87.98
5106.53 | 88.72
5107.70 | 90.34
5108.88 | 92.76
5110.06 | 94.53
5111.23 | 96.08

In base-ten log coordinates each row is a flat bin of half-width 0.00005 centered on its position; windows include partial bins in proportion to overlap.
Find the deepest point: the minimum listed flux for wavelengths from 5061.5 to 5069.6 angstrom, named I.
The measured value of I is 100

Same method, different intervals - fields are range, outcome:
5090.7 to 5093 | 106.6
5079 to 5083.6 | 96.97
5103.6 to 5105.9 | 87.98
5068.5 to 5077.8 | 100.7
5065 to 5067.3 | 100.3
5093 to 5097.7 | 99.92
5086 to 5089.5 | 101.5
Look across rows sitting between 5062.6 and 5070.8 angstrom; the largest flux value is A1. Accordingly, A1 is 107.3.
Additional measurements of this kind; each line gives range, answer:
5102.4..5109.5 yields 92.76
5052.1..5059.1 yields 116.1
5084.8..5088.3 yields 102.1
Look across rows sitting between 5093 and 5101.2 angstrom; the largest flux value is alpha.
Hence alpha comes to 108.9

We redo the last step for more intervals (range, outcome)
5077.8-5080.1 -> 102.3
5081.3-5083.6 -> 97.36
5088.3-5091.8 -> 106.6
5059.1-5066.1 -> 115.7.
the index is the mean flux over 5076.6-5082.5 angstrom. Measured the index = 100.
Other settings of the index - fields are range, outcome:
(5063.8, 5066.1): 103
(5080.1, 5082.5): 97.5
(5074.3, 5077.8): 106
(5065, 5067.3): 101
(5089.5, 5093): 106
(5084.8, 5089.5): 102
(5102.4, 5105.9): 88.8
